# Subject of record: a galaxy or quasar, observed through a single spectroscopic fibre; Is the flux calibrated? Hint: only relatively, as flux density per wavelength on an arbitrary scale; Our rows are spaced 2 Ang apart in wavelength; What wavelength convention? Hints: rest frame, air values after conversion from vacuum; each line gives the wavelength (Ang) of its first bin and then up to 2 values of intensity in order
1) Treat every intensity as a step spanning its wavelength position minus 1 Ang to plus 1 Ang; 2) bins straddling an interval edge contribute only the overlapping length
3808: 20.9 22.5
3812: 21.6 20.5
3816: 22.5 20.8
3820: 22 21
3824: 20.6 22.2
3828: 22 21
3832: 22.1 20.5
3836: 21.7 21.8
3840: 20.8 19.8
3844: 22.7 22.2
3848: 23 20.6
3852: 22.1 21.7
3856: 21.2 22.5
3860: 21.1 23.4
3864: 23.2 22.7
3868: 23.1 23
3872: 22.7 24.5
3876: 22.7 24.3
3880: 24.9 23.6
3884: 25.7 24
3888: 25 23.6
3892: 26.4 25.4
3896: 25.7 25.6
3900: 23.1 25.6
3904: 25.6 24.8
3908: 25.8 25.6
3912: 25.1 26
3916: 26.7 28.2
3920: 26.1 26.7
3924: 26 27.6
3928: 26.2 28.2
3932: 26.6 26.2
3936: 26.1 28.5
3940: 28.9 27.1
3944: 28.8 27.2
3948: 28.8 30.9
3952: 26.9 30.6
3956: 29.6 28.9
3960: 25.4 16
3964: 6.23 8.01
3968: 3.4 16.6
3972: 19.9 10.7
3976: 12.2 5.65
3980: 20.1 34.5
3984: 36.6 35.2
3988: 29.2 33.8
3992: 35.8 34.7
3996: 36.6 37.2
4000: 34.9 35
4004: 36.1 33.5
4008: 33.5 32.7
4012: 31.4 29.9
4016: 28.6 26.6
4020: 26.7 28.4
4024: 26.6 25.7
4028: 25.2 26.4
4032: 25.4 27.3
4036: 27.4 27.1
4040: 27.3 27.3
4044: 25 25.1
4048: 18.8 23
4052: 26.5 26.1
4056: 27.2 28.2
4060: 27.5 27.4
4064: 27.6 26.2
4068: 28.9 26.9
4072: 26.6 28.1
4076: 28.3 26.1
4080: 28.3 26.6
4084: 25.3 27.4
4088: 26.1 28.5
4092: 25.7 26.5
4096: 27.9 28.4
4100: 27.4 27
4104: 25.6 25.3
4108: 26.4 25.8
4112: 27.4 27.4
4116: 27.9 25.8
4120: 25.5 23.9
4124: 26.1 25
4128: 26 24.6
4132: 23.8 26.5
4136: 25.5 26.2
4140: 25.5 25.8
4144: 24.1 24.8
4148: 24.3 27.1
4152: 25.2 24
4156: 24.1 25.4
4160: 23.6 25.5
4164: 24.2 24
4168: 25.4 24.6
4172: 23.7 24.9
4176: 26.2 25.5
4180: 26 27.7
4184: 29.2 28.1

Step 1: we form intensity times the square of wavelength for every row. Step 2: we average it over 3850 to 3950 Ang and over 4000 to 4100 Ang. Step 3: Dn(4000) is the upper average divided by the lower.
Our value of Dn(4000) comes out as 1.18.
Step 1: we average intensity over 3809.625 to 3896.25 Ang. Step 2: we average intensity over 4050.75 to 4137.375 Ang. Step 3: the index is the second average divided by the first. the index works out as 1.18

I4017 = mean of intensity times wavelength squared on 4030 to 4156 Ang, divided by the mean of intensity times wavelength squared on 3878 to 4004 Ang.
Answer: 1.10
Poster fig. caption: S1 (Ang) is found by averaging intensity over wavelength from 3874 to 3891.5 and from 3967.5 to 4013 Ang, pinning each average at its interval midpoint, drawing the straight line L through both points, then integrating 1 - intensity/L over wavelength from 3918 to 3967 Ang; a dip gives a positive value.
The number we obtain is 1.5 Ang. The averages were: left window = 24.3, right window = 28.1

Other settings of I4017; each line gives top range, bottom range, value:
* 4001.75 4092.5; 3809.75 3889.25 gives 1.36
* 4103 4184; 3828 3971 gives 1.21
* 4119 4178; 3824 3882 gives 1.30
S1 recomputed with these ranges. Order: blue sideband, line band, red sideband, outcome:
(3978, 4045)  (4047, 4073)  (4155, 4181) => 2.0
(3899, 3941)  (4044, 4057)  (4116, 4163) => 0.6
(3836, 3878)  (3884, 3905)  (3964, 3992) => -3.2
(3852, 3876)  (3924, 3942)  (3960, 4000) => -3.4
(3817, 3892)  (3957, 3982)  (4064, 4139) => 9.4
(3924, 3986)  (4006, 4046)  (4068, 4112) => -4.3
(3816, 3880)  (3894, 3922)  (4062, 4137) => -3.1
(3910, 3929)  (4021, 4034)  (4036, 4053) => -0.5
